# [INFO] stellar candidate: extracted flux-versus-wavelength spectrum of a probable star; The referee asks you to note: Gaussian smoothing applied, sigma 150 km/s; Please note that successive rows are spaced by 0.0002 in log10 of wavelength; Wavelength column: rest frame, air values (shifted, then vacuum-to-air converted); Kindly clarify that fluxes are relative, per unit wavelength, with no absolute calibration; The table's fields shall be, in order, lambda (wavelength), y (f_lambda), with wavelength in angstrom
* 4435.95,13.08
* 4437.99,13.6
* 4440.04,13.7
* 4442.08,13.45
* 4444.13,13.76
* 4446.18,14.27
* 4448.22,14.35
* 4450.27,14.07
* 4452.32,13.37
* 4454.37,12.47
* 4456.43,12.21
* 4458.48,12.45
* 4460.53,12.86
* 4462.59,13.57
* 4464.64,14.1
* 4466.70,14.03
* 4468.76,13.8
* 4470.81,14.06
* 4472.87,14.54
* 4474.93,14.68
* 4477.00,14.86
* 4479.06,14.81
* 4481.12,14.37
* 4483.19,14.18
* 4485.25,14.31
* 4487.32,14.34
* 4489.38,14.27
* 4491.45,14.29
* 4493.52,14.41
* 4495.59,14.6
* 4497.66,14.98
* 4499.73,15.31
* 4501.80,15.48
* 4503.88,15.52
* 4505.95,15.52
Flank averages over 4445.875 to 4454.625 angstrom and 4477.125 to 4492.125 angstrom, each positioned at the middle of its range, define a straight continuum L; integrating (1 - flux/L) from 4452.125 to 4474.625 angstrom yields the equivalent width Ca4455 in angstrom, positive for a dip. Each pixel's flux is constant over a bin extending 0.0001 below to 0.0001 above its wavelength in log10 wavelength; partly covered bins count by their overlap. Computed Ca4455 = 0.92 angstrom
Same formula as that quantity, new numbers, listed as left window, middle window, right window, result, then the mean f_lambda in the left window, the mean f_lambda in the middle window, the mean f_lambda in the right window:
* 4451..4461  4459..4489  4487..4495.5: -1.3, 12.7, 14.2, 14.4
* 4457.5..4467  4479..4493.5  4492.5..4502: 0.1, 13.4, 14.3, 14.9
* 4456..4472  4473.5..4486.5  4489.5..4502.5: -0.4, 13.4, 14.5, 14.8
